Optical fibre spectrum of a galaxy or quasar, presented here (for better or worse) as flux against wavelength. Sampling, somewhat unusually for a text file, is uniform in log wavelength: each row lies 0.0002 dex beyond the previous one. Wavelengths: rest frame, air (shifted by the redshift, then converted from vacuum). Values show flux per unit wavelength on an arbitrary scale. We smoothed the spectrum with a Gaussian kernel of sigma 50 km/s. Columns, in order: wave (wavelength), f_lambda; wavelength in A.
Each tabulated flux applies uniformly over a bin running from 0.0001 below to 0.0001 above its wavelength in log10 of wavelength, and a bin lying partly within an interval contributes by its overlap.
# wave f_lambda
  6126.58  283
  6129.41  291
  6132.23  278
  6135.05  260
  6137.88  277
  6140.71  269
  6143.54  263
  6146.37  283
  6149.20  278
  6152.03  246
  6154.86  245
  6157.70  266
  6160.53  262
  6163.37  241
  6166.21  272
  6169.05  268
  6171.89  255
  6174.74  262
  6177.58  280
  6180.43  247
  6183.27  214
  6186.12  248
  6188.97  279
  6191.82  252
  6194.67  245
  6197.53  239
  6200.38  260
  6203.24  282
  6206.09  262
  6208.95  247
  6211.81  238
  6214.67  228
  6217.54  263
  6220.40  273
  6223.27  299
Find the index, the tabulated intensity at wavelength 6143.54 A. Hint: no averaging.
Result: 263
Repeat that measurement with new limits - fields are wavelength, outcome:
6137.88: 277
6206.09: 262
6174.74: 262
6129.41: 291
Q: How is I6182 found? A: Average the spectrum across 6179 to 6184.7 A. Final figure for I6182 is 231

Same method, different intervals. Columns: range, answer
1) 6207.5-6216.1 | 238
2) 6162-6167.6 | 257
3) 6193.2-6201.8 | 248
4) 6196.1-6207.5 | 261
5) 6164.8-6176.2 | 264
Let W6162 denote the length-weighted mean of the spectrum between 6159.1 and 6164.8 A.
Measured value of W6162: 252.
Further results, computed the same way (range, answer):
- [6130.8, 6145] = 269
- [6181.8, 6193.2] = 248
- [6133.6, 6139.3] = 268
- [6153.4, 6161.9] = 258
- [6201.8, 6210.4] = 264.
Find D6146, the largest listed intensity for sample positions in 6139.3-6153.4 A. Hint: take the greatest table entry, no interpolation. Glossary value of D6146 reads 283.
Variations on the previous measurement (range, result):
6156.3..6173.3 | 272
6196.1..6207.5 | 282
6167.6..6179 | 280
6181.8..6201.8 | 279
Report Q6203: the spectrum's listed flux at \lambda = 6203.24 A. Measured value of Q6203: 282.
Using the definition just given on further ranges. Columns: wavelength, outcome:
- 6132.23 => 278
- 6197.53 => 239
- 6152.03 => 246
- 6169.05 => 268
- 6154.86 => 245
